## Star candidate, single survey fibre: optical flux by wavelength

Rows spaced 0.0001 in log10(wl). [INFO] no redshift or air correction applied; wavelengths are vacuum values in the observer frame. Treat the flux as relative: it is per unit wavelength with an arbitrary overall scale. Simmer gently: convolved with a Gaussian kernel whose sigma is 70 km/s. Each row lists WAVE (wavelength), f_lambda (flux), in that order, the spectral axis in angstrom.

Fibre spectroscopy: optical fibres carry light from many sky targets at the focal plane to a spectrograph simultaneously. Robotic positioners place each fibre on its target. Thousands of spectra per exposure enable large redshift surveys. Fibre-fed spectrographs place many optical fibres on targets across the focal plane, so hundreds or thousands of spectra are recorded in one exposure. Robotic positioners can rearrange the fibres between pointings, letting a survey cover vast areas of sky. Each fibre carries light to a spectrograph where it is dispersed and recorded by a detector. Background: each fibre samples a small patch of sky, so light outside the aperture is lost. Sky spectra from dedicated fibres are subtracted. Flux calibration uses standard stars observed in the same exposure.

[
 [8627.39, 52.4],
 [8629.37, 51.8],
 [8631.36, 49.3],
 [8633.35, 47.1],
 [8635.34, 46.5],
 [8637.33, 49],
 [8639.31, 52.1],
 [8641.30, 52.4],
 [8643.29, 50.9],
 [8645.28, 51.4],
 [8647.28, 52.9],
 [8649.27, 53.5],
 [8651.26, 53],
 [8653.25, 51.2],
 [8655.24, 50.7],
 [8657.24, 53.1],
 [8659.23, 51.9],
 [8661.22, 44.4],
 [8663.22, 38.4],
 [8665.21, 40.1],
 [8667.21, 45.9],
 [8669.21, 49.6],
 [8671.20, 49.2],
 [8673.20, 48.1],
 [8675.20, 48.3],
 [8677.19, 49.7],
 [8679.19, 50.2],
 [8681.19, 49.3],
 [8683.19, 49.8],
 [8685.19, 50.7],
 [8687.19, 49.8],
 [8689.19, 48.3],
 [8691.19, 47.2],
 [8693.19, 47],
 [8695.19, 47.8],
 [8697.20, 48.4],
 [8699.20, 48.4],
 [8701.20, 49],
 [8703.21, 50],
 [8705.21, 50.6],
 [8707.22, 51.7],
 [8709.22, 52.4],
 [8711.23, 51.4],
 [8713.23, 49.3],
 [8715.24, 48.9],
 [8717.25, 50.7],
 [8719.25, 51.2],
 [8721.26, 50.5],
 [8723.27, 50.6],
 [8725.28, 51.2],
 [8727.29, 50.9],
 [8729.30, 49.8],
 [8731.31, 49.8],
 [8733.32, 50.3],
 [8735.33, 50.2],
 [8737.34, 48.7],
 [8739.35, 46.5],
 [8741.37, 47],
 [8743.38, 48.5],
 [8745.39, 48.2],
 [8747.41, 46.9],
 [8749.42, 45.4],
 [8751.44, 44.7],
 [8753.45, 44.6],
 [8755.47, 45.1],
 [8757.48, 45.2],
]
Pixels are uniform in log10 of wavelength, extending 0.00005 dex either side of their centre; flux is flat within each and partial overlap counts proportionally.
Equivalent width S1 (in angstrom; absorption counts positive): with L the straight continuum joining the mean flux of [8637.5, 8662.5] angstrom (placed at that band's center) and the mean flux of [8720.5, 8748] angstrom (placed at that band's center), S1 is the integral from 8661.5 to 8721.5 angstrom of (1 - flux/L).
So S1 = 1.9 angstrom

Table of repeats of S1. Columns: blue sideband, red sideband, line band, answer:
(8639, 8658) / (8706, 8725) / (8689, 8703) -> 0.8 angstrom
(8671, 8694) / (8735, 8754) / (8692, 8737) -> -1.9 angstrom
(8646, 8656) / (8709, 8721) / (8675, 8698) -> 1.1 angstrom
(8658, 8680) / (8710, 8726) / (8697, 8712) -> -0.2 angstrom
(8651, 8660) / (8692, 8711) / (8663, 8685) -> 1.4 angstrom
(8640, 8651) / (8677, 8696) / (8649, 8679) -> 1.4 angstrom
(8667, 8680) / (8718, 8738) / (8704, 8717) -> -0.2 angstrom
